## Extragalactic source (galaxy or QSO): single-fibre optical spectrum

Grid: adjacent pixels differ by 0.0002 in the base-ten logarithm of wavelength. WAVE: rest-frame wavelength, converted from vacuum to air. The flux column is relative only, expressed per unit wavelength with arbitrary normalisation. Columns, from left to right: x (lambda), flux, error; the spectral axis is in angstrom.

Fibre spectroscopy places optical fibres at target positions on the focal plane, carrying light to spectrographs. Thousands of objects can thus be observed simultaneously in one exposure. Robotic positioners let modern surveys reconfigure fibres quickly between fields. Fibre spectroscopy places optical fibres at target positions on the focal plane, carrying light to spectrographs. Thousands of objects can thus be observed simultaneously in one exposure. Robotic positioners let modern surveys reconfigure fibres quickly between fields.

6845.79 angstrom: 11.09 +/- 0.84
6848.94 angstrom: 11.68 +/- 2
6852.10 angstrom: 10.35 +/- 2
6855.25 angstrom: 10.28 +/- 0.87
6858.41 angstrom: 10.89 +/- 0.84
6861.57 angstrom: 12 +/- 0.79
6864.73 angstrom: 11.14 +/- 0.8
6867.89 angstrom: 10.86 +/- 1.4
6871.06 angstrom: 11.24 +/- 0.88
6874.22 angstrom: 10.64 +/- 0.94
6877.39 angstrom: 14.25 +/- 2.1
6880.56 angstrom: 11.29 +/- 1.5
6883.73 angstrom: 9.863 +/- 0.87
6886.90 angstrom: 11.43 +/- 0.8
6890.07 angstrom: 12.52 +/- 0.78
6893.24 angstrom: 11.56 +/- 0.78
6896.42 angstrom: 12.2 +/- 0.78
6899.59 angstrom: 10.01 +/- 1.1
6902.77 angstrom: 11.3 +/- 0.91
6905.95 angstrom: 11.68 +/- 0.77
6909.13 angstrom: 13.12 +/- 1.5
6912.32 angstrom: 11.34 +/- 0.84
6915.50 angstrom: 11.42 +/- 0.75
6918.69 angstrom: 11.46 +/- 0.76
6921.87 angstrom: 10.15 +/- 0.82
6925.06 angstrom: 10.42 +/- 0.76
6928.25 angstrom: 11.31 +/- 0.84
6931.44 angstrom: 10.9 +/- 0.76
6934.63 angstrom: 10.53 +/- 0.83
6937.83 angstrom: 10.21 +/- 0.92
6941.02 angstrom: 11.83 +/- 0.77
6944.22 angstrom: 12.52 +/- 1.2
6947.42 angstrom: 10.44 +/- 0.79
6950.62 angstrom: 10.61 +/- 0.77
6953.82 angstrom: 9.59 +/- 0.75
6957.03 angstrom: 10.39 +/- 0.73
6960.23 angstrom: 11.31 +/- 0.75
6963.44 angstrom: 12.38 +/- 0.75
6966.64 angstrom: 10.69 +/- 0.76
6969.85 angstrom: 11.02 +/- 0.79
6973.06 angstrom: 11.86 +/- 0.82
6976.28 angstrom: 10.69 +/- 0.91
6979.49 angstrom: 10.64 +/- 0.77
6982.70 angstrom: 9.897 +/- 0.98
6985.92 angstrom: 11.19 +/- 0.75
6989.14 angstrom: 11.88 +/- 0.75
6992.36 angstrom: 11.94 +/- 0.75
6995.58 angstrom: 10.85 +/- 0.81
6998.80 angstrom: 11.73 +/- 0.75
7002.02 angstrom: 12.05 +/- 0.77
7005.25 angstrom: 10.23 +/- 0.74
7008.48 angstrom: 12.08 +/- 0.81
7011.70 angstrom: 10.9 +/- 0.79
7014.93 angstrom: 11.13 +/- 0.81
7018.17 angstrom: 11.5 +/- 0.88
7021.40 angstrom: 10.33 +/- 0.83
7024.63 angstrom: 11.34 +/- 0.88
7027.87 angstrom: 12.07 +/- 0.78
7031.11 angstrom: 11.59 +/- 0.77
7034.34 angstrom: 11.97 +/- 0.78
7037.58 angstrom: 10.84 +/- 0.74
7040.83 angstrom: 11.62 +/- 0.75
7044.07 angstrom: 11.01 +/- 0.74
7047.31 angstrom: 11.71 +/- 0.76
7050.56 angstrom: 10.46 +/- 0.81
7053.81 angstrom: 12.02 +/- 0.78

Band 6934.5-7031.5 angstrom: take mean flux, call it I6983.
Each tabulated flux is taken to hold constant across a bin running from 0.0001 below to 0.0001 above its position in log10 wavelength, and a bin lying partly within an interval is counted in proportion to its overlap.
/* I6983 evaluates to 11.1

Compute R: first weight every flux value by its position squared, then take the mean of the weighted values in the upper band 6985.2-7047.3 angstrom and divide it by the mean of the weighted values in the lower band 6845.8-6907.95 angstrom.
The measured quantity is 1.05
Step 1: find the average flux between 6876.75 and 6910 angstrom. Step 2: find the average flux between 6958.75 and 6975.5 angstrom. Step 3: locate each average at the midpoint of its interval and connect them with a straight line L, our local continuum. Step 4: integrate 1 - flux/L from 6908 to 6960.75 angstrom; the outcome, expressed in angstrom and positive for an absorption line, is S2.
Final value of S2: 2.3 angstrom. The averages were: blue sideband 11.6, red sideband 11.4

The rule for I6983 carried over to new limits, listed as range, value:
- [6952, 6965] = 10.9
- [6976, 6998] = 11.1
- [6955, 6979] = 11.1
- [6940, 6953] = 11.2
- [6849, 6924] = 11.3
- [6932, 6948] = 11.1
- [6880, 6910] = 11.5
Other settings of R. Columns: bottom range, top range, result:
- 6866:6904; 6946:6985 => 0.97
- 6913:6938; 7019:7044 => 1.08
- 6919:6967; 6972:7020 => 1.04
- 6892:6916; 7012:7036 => 1.02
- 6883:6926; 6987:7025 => 1.03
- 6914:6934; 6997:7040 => 1.07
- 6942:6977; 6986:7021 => 1.04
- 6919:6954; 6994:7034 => 1.07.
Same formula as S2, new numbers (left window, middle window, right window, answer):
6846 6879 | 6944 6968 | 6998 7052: 0.88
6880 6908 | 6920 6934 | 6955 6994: 0.70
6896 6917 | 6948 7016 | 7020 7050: 2.08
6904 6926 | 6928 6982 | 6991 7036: 2.04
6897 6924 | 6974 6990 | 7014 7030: 0.63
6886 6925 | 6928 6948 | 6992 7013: 0.55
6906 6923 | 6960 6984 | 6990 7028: 0.75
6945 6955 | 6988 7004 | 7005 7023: -1.10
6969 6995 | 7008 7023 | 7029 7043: 0.32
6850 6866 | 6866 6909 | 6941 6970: -2.06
